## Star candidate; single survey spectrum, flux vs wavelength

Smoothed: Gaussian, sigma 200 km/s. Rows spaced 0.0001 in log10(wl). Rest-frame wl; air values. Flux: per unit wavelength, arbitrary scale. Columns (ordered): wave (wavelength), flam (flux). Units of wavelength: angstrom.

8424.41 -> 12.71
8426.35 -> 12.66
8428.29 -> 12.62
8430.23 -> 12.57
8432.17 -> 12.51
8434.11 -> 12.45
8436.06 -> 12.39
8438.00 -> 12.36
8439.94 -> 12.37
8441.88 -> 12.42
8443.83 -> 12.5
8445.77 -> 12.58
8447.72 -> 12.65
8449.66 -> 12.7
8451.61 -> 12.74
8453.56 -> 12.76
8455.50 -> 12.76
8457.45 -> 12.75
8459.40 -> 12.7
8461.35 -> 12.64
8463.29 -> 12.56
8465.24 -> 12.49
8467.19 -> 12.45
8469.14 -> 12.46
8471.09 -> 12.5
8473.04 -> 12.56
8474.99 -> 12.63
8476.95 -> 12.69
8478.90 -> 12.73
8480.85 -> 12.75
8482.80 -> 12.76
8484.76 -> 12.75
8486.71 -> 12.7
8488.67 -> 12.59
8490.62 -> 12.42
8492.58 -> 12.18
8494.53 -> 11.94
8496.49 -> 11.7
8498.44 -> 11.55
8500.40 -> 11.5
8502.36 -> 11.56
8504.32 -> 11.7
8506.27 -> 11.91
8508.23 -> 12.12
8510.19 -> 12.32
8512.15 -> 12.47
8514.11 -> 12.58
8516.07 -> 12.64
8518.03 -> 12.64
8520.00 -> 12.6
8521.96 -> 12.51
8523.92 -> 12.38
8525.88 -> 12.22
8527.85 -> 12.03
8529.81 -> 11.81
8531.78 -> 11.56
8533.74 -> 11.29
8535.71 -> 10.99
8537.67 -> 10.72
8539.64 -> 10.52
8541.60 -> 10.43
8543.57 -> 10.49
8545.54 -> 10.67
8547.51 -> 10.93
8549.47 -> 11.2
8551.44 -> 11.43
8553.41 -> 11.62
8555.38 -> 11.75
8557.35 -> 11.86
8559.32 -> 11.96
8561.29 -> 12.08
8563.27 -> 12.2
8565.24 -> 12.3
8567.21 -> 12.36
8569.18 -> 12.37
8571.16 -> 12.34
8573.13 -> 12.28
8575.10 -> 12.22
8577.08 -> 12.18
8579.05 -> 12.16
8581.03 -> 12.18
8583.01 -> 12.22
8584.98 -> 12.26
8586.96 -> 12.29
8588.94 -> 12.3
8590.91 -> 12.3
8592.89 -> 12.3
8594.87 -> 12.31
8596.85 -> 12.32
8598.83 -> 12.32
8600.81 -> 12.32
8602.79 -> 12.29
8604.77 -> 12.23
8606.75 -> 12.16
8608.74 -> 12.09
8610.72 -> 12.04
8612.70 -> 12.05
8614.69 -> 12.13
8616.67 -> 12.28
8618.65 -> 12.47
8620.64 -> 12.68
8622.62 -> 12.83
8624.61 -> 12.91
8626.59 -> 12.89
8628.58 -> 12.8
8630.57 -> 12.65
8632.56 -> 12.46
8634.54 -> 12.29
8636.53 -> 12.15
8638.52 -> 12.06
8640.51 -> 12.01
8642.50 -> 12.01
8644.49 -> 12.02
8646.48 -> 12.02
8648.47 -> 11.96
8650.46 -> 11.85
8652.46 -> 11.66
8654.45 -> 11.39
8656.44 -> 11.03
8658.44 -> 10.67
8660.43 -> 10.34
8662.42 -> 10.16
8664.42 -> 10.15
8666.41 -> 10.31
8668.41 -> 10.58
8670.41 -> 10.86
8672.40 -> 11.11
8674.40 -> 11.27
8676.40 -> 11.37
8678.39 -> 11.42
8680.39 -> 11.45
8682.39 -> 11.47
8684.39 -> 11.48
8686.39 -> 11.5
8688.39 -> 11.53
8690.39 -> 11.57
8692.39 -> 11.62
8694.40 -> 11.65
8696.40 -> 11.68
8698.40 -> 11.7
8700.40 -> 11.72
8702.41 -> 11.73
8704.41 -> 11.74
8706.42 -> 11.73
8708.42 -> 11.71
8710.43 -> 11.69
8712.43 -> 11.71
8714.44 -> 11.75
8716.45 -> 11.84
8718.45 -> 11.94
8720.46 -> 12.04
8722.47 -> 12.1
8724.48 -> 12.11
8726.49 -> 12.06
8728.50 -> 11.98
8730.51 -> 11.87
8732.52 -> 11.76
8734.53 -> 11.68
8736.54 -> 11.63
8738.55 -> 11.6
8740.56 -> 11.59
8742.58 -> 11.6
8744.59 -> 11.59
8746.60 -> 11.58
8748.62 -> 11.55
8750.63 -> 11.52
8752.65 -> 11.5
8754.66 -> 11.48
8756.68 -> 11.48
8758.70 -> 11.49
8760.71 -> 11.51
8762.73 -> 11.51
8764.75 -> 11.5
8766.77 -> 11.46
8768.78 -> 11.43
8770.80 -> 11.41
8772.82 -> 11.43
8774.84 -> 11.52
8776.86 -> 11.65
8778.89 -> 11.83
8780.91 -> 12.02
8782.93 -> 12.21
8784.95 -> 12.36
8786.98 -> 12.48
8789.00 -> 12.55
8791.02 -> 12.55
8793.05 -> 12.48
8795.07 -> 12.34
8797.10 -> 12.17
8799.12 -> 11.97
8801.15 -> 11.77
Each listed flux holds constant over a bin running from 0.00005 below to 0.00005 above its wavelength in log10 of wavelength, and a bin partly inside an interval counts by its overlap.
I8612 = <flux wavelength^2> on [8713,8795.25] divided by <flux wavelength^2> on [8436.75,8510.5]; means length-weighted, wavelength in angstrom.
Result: 1.0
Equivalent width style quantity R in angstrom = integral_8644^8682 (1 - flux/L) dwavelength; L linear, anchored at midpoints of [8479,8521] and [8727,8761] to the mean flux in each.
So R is 2.3 angstrom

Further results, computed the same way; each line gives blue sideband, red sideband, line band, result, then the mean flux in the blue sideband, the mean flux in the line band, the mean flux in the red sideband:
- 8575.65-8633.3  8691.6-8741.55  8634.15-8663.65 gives 1.42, 12.4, 11.5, 11.8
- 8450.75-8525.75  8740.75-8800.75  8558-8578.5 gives 0.02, 12.4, 12.2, 11.8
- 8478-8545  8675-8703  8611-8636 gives -1.73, 12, 12.5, 11.6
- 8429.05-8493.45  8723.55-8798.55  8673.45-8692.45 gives 0.86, 12.6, 11.5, 11.8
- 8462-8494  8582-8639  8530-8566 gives 3.24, 12.6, 11.3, 12.4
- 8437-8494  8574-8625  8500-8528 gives 0.56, 12.6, 12.2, 12.3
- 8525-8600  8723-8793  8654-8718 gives 2.52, 11.8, 11.3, 11.8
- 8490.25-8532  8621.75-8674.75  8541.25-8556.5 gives 1.12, 12.1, 11.1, 11.6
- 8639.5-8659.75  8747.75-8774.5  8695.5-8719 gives -0.37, 11.6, 11.7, 11.5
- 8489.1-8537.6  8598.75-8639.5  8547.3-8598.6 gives 0.57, 12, 12.1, 12.4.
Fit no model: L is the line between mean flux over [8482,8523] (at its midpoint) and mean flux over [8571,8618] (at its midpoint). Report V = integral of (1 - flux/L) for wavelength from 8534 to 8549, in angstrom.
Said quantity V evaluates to 1.9 angstrom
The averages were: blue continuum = 12.2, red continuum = 12.2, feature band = 10.7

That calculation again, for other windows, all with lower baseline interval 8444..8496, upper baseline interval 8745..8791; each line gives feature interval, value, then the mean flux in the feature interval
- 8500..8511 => 0.54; 11.9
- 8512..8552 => 2.57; 11.6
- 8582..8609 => -0.11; 12.3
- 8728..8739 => 0.07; 11.8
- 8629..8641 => -0.20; 12.3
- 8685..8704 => 0.48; 11.6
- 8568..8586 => 0.04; 12.2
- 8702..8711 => 0.13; 11.7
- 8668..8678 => 0.76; 11.1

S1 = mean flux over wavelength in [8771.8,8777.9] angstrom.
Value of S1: 11.5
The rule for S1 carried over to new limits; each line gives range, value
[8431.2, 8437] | 12.4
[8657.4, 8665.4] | 10.3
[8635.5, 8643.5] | 12.1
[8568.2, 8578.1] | 12.3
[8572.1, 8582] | 12.2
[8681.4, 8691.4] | 11.5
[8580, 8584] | 12.2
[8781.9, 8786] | 12.3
